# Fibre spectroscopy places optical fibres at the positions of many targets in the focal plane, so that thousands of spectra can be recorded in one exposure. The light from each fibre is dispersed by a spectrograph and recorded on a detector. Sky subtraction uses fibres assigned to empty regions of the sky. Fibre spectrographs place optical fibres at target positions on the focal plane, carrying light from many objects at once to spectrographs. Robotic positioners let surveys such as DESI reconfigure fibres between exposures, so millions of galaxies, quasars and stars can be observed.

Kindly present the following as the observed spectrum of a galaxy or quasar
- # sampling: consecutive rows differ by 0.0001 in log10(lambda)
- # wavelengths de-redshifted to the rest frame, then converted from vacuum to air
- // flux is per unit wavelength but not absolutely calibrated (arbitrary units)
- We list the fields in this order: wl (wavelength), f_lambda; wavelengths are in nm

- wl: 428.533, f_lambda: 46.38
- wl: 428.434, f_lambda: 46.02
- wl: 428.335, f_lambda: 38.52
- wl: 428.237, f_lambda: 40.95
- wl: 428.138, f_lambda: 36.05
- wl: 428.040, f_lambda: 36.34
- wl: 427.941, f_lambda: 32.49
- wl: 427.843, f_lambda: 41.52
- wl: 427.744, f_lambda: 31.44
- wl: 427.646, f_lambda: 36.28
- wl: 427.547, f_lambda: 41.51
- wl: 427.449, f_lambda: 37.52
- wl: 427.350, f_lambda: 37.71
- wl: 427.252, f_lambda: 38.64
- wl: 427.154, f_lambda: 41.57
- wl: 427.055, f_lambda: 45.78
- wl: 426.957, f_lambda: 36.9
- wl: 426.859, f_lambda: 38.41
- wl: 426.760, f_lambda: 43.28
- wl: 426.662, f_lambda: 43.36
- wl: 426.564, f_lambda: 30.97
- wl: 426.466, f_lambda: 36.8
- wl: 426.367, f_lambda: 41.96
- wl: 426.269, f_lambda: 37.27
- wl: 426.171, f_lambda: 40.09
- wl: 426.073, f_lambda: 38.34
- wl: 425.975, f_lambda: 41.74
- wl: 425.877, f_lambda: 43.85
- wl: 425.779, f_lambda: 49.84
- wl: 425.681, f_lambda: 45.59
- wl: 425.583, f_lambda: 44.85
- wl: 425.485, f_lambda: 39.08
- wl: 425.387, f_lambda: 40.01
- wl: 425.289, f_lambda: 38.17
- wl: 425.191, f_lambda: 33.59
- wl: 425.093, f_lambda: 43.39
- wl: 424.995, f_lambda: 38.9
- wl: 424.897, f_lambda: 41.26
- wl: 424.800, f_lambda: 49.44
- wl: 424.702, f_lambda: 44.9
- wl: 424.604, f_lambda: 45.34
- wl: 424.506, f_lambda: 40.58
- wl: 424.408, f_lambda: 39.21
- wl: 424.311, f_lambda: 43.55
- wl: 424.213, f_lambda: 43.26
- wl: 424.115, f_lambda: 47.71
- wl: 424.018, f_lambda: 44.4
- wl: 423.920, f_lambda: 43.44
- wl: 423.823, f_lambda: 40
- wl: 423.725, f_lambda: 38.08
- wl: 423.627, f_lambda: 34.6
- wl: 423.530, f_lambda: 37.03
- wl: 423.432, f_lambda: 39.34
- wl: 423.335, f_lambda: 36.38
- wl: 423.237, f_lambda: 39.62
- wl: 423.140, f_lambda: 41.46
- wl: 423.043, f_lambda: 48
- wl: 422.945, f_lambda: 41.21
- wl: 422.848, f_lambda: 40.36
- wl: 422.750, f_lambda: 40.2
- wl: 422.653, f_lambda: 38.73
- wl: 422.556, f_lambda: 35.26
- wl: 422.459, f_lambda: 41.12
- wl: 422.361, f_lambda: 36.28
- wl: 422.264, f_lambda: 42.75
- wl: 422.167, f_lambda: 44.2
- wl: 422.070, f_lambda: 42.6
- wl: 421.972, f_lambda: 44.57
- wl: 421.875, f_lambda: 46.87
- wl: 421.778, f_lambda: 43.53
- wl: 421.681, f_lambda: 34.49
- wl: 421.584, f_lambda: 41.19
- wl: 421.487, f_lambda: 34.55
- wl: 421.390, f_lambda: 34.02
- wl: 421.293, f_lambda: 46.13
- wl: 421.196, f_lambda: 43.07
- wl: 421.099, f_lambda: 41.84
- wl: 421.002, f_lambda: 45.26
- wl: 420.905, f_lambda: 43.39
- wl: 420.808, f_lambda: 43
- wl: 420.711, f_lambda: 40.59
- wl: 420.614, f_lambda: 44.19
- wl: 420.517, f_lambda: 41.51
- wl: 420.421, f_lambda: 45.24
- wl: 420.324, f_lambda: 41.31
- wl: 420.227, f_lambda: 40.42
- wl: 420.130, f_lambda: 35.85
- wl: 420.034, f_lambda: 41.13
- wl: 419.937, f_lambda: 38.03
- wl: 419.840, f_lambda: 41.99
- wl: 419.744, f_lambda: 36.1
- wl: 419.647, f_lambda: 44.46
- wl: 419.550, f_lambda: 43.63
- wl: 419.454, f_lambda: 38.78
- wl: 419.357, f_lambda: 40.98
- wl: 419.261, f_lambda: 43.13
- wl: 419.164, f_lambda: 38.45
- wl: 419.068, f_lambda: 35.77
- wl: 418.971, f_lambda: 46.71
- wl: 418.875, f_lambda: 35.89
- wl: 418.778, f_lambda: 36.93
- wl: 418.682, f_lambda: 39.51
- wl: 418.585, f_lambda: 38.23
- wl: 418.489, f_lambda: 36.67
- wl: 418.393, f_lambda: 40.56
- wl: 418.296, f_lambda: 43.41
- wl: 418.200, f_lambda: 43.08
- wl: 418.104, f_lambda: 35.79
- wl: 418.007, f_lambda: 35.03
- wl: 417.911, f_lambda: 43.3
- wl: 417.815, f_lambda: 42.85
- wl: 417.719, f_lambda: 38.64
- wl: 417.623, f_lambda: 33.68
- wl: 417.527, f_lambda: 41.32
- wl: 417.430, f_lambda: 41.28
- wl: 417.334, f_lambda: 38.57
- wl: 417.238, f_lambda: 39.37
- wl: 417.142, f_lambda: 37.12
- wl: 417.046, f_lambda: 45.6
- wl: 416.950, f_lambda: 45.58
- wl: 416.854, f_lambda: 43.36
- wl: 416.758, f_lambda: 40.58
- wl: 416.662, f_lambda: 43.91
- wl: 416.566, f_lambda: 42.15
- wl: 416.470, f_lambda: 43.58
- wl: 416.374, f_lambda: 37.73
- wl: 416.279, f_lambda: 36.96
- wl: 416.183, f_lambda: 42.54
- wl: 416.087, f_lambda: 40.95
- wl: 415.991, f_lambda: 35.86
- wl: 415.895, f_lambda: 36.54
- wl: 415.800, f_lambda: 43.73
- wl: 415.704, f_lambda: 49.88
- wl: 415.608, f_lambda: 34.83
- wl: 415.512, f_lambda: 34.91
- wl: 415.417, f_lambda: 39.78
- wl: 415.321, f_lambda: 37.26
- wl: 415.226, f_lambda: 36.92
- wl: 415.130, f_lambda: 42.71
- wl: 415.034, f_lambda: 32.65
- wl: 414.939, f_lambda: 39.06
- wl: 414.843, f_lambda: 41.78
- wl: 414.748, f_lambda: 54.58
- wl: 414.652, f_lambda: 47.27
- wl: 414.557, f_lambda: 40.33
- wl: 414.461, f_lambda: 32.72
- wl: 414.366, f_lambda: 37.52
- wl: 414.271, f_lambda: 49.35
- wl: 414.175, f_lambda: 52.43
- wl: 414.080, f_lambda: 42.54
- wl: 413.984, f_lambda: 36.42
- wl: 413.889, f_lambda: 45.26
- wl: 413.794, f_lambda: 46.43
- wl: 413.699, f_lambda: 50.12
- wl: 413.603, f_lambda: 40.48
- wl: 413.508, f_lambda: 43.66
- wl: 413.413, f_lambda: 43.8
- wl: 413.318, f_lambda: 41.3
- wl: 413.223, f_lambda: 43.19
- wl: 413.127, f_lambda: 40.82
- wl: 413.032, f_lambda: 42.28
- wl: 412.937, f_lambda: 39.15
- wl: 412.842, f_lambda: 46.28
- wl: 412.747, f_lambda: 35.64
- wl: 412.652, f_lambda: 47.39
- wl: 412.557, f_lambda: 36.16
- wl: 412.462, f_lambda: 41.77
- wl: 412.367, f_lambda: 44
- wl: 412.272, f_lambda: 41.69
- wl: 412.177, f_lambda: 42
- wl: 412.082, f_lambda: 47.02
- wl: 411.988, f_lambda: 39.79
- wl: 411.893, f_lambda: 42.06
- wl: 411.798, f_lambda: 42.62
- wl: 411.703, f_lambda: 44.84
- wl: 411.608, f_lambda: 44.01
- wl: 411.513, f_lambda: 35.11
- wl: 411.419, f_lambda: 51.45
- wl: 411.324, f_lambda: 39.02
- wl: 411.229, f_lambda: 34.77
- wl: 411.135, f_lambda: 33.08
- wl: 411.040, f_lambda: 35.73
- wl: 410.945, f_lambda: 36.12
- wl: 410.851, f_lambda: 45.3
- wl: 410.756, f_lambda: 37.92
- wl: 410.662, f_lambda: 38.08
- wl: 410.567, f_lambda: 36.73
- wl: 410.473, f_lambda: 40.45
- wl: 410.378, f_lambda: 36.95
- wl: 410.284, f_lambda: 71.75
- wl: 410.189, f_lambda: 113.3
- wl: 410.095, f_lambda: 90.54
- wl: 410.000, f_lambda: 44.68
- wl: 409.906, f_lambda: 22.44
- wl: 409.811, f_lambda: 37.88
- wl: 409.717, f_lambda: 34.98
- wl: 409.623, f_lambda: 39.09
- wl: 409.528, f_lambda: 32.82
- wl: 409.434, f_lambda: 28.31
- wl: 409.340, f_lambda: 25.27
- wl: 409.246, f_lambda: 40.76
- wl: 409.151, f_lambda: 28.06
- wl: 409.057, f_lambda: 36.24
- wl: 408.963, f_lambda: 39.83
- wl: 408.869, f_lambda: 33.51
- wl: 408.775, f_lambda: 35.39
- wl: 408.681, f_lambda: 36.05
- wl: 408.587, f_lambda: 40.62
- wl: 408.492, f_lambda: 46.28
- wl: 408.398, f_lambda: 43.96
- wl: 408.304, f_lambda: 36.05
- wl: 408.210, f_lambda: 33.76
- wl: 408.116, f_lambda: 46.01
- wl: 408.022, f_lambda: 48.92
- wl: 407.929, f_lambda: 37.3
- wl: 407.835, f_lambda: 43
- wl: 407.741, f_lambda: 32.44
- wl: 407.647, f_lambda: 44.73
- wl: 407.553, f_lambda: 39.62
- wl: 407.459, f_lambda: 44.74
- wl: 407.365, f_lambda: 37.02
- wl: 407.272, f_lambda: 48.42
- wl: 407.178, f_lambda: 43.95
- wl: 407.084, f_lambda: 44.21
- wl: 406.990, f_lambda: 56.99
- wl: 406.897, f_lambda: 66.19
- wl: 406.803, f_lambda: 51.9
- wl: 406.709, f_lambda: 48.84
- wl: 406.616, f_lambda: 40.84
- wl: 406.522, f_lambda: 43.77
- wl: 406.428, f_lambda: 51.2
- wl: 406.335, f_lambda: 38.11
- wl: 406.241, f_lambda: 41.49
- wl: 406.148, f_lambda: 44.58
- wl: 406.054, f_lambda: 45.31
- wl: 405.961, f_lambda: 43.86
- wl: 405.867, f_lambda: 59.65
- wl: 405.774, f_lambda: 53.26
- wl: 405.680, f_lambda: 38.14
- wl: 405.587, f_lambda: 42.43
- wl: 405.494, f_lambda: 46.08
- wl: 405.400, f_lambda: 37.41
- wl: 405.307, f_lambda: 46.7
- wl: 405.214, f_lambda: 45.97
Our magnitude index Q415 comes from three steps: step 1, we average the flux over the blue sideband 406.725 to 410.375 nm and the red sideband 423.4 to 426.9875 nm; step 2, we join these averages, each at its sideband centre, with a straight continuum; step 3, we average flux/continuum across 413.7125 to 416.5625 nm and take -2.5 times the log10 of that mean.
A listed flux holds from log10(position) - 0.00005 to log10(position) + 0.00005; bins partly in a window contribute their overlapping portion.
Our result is 0.042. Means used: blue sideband 44.1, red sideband 41.1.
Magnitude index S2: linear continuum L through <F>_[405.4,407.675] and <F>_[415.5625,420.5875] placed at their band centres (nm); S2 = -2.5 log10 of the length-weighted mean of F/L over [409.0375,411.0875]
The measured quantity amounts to 0.03 mag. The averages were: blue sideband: 46.3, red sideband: 40.4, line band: 43.4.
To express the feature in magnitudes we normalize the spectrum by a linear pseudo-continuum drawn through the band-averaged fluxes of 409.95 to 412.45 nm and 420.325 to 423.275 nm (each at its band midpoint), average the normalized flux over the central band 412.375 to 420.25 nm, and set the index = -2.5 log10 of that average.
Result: 0.081 mag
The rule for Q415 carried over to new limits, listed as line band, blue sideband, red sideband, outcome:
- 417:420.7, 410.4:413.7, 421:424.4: 0.02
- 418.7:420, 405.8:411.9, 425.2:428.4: 0.03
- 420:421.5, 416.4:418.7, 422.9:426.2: -0.01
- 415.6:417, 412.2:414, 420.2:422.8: 0.02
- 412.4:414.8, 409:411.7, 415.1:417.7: -0.05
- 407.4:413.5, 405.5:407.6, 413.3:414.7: 0.08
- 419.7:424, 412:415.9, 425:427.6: 0.01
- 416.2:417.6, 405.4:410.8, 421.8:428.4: 0.03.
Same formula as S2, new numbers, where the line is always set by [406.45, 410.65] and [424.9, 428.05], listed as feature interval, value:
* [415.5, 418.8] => 0.04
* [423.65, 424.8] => -0.07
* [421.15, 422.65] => 0.00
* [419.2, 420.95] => 0.00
